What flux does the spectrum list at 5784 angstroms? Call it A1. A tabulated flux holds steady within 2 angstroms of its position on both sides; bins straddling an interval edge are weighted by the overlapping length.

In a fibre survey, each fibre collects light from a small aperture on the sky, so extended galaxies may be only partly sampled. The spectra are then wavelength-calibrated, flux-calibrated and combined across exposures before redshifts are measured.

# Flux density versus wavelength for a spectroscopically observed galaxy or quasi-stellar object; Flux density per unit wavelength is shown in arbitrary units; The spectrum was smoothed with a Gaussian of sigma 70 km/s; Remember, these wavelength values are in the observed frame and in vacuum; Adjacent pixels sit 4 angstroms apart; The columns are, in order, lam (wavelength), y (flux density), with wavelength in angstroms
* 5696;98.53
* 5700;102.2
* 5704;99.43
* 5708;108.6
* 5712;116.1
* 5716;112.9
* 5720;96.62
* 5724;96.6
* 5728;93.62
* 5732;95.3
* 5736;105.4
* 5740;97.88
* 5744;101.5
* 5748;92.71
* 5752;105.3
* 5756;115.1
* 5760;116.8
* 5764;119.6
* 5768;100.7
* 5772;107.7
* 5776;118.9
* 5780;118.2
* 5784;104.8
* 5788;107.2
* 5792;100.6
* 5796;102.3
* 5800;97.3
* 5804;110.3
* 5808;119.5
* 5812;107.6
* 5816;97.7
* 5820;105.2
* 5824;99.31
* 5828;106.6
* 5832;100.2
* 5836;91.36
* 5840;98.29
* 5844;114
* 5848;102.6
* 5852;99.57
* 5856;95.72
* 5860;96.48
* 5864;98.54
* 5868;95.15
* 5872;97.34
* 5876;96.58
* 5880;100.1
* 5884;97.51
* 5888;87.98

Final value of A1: 104.8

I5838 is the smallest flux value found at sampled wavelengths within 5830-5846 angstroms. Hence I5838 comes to 91.36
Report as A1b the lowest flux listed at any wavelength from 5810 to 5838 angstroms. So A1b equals 91.36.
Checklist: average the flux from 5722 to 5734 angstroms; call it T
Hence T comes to 95.2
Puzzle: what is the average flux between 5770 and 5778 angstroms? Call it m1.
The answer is 113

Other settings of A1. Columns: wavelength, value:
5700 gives 102.2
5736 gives 105.4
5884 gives 97.51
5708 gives 108.6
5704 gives 99.43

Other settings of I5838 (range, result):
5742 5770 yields 92.71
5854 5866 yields 95.72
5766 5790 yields 100.7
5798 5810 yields 97.3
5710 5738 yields 93.62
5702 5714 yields 99.43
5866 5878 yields 95.15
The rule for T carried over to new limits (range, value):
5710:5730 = 103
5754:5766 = 117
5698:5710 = 103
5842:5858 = 103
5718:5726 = 96.6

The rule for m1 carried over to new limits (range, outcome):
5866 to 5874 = 96.2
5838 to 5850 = 105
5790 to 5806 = 103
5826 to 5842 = 99.1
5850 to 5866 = 97.6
